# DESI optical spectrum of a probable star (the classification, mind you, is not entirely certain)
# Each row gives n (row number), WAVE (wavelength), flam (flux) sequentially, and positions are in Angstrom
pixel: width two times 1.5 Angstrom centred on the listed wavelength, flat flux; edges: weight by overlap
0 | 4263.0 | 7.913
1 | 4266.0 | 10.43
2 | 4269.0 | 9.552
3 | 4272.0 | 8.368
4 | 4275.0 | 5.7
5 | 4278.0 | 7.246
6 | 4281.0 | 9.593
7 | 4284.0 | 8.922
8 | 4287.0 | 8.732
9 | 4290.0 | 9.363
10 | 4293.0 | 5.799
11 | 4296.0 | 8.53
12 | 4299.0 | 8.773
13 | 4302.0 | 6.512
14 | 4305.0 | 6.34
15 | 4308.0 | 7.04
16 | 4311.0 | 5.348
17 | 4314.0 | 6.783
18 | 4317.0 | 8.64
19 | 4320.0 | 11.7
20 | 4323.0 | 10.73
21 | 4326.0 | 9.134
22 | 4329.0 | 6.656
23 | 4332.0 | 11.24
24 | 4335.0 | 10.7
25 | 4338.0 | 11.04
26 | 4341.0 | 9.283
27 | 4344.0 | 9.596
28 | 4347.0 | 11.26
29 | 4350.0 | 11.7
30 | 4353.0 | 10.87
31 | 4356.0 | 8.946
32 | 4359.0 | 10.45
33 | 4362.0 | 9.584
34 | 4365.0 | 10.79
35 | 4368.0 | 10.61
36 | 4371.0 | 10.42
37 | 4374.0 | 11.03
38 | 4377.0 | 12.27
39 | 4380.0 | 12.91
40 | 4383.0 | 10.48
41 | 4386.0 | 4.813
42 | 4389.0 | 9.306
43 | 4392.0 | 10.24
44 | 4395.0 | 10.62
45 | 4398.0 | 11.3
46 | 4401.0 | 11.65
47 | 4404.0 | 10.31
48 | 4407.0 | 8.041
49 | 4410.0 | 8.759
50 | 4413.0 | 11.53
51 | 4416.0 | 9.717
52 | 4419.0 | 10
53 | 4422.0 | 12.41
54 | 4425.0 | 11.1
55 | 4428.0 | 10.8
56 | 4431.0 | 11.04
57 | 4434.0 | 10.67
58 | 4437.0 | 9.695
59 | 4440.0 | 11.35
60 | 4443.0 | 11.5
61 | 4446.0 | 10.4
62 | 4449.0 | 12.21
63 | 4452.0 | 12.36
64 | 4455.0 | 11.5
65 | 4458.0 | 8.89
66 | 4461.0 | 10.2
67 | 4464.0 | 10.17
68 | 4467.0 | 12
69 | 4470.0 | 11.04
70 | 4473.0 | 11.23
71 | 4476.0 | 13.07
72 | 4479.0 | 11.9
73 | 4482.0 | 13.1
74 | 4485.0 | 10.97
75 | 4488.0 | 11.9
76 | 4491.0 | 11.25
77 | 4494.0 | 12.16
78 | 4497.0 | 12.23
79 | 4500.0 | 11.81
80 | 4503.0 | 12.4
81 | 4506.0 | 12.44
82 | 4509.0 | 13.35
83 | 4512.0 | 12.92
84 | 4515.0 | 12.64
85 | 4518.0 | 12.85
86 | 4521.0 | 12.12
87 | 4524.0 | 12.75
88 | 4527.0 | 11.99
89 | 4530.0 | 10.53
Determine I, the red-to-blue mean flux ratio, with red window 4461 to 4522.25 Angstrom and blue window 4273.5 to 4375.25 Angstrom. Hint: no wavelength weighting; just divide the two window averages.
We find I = 1.32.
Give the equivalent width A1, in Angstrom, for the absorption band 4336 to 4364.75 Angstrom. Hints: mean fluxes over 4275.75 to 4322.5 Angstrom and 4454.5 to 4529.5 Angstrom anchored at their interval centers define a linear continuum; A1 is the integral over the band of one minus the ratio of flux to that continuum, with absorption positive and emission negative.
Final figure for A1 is -4.2 Angstrom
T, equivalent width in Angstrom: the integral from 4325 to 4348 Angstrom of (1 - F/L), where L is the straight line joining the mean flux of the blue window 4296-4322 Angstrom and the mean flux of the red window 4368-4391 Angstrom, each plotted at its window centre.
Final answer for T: -2.98 Angstrom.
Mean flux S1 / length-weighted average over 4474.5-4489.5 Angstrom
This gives 12.2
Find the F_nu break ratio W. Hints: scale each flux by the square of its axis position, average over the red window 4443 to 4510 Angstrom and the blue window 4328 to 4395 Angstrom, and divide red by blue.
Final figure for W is 1.20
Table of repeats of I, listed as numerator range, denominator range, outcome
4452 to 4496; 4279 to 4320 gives 1.45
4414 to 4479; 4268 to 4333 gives 1.35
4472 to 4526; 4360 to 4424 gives 1.19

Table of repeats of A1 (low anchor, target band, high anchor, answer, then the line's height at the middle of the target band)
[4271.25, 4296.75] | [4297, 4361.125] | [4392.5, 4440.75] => -2.0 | 8.87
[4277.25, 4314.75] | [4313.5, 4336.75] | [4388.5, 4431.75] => -3.4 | 8.36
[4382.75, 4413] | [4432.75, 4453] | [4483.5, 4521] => -0.7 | 10.7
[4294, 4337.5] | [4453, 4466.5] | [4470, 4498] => 1.2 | 11.4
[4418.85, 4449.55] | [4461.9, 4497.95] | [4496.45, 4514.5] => 0.9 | 12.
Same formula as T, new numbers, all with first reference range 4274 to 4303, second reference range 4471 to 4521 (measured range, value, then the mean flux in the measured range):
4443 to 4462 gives 0.6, 11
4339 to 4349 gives -1.2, 10.2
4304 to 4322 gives 1.6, 7.76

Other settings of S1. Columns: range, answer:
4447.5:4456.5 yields 12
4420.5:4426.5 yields 11.8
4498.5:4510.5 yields 12.5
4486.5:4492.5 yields 11.6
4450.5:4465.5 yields 10.6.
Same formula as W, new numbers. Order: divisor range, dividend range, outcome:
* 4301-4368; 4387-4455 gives 1.19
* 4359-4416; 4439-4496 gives 1.16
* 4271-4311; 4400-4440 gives 1.45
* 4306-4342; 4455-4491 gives 1.35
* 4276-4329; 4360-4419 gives 1.31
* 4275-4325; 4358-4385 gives 1.39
